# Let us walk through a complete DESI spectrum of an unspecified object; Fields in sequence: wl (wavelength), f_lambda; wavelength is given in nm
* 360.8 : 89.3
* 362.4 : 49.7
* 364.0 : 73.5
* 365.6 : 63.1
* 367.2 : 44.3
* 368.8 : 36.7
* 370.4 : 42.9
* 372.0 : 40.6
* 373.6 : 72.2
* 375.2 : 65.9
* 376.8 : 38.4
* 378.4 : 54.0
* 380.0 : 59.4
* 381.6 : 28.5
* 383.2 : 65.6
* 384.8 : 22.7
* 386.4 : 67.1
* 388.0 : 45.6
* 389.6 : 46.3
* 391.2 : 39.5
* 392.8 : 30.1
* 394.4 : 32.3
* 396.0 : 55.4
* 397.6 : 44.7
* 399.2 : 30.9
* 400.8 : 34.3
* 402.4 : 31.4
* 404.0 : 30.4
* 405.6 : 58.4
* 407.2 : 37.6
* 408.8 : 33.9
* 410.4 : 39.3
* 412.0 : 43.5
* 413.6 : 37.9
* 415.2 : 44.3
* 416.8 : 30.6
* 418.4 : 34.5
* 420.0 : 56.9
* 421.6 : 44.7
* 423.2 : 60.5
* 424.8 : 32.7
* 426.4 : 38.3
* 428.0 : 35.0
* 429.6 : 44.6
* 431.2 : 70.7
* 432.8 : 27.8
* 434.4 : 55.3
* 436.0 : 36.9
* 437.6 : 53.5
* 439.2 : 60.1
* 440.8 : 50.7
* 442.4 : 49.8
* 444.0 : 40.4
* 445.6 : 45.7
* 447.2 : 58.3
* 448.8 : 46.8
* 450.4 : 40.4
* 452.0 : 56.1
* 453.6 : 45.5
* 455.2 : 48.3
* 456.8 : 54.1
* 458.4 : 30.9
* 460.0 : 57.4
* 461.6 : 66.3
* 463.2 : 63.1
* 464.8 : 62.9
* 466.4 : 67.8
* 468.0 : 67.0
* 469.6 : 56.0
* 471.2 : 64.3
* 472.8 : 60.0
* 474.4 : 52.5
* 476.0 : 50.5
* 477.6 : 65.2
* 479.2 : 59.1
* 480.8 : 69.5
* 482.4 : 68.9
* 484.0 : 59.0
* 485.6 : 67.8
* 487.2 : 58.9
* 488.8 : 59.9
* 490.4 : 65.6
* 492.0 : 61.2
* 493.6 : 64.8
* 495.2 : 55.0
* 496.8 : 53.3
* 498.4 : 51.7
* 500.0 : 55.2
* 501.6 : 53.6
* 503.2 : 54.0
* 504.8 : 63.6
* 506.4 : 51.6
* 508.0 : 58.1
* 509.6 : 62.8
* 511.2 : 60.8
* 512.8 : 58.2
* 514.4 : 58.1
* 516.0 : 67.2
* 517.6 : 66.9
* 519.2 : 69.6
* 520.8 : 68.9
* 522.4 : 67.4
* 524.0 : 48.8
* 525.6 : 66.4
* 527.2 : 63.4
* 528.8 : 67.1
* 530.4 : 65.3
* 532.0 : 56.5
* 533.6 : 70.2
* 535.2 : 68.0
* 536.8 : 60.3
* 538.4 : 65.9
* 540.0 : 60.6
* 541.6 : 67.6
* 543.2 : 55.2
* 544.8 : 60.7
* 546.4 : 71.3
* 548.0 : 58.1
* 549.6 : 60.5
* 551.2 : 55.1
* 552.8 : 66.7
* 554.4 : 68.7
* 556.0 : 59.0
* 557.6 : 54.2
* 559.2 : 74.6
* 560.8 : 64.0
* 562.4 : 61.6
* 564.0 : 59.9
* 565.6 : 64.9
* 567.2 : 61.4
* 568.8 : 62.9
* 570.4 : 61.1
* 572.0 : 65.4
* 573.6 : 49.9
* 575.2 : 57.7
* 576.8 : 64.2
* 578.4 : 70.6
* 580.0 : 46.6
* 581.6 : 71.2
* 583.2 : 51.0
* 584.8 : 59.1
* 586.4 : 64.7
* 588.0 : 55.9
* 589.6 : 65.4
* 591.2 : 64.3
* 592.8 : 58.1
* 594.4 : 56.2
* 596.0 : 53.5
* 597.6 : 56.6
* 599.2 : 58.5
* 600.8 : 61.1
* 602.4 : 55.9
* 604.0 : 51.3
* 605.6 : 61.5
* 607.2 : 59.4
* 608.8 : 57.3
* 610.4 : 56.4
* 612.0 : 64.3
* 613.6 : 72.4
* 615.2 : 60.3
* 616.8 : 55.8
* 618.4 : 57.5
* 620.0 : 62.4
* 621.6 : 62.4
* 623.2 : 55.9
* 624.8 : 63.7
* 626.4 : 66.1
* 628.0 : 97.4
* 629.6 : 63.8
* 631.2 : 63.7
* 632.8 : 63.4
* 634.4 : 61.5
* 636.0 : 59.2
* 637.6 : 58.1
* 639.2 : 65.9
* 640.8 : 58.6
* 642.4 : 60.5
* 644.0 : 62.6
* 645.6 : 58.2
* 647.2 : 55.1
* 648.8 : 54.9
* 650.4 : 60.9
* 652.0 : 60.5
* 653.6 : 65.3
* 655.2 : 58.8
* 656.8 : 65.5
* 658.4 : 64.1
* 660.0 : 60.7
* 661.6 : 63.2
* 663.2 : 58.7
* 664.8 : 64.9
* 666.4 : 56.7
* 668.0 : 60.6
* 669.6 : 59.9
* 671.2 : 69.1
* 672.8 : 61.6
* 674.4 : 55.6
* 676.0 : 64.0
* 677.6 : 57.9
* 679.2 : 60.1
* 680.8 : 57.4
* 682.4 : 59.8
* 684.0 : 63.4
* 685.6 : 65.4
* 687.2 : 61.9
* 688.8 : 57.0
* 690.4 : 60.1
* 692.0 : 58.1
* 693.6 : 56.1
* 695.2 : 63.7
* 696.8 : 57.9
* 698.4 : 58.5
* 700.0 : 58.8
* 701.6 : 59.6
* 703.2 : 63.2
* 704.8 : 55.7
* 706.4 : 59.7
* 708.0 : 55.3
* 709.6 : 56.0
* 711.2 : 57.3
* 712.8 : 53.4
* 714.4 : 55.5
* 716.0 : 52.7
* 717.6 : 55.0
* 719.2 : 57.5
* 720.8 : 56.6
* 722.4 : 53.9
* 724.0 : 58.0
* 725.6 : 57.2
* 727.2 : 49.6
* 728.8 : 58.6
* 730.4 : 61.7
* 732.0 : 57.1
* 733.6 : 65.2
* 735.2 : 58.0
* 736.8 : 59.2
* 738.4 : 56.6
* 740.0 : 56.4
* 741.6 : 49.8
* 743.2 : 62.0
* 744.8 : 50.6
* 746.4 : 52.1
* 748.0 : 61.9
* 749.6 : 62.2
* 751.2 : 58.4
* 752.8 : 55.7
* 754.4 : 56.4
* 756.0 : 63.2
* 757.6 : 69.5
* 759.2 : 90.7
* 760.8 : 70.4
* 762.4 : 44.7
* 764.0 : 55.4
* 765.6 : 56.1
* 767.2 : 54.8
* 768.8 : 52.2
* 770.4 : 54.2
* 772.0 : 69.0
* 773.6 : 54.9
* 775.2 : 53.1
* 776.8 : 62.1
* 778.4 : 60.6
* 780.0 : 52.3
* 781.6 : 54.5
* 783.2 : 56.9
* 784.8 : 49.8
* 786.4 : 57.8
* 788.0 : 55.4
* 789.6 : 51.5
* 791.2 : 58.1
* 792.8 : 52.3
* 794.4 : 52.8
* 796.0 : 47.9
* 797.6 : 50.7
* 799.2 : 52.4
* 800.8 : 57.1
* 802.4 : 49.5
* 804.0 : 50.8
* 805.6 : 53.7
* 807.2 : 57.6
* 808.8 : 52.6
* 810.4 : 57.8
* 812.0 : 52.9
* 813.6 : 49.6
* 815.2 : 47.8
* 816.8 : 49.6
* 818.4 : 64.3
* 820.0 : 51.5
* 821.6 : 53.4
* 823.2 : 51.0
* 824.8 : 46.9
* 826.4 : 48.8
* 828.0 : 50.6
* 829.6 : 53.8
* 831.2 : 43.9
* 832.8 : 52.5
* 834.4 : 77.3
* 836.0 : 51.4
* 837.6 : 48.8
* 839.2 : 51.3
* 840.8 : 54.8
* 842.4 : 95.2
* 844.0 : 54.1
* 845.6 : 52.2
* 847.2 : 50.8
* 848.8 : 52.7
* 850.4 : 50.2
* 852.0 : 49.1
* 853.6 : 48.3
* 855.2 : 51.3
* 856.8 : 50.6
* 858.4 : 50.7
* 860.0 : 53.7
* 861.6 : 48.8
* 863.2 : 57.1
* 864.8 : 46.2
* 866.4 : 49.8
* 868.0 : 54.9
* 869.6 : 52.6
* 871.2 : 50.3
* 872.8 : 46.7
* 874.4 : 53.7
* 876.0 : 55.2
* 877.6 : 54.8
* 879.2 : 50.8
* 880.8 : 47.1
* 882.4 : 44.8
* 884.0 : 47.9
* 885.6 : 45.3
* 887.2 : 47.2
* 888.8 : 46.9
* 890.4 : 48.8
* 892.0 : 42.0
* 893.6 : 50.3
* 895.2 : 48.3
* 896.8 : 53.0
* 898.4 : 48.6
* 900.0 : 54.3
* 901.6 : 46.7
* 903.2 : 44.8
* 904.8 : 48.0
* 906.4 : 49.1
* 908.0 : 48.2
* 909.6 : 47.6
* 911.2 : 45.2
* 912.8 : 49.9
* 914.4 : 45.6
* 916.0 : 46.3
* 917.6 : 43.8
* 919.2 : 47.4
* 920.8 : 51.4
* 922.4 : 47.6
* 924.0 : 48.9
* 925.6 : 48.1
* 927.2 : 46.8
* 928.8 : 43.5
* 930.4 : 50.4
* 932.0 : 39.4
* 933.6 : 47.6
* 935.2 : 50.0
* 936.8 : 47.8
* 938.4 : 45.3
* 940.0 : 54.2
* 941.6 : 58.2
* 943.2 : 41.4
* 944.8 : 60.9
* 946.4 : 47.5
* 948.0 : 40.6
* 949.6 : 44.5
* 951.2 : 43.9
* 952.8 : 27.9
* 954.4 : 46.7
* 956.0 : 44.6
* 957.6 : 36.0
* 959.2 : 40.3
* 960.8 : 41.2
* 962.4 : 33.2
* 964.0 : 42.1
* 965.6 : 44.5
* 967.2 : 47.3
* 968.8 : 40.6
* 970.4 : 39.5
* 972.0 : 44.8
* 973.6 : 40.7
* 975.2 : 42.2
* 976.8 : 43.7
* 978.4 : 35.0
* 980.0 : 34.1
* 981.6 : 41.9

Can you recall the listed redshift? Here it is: 0.16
